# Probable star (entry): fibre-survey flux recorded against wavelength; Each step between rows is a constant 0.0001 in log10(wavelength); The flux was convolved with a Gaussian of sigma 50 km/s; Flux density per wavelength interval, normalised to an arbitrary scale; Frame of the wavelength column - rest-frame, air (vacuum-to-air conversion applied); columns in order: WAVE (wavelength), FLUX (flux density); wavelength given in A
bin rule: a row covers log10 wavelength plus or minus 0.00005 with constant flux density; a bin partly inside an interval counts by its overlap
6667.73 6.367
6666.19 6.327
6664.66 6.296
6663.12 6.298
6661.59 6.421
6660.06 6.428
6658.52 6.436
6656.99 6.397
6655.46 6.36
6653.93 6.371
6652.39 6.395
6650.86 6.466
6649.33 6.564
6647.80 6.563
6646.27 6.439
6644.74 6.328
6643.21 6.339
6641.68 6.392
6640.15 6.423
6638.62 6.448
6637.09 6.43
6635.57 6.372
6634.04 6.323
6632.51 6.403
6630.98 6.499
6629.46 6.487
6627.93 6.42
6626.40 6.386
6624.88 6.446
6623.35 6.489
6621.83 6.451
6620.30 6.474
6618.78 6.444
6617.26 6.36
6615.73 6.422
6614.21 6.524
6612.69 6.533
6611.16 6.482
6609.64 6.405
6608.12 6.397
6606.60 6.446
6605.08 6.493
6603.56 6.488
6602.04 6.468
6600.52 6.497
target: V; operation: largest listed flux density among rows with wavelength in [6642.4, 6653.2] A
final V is 6.564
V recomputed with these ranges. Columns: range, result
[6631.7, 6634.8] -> 6.403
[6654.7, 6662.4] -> 6.436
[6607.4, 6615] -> 6.533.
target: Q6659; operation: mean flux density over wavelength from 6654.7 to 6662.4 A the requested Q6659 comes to 6.41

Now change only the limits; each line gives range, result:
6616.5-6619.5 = 6.41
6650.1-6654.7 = 6.4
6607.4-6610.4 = 6.41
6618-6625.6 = 6.46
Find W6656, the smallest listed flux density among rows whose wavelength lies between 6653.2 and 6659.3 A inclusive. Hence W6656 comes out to 6.36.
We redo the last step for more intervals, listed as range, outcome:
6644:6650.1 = 6.328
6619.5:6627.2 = 6.386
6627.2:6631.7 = 6.42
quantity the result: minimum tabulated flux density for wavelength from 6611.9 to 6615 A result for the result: 6.524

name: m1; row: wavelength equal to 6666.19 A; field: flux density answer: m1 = 6.327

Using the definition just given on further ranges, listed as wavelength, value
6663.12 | 6.298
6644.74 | 6.328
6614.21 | 6.524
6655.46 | 6.36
